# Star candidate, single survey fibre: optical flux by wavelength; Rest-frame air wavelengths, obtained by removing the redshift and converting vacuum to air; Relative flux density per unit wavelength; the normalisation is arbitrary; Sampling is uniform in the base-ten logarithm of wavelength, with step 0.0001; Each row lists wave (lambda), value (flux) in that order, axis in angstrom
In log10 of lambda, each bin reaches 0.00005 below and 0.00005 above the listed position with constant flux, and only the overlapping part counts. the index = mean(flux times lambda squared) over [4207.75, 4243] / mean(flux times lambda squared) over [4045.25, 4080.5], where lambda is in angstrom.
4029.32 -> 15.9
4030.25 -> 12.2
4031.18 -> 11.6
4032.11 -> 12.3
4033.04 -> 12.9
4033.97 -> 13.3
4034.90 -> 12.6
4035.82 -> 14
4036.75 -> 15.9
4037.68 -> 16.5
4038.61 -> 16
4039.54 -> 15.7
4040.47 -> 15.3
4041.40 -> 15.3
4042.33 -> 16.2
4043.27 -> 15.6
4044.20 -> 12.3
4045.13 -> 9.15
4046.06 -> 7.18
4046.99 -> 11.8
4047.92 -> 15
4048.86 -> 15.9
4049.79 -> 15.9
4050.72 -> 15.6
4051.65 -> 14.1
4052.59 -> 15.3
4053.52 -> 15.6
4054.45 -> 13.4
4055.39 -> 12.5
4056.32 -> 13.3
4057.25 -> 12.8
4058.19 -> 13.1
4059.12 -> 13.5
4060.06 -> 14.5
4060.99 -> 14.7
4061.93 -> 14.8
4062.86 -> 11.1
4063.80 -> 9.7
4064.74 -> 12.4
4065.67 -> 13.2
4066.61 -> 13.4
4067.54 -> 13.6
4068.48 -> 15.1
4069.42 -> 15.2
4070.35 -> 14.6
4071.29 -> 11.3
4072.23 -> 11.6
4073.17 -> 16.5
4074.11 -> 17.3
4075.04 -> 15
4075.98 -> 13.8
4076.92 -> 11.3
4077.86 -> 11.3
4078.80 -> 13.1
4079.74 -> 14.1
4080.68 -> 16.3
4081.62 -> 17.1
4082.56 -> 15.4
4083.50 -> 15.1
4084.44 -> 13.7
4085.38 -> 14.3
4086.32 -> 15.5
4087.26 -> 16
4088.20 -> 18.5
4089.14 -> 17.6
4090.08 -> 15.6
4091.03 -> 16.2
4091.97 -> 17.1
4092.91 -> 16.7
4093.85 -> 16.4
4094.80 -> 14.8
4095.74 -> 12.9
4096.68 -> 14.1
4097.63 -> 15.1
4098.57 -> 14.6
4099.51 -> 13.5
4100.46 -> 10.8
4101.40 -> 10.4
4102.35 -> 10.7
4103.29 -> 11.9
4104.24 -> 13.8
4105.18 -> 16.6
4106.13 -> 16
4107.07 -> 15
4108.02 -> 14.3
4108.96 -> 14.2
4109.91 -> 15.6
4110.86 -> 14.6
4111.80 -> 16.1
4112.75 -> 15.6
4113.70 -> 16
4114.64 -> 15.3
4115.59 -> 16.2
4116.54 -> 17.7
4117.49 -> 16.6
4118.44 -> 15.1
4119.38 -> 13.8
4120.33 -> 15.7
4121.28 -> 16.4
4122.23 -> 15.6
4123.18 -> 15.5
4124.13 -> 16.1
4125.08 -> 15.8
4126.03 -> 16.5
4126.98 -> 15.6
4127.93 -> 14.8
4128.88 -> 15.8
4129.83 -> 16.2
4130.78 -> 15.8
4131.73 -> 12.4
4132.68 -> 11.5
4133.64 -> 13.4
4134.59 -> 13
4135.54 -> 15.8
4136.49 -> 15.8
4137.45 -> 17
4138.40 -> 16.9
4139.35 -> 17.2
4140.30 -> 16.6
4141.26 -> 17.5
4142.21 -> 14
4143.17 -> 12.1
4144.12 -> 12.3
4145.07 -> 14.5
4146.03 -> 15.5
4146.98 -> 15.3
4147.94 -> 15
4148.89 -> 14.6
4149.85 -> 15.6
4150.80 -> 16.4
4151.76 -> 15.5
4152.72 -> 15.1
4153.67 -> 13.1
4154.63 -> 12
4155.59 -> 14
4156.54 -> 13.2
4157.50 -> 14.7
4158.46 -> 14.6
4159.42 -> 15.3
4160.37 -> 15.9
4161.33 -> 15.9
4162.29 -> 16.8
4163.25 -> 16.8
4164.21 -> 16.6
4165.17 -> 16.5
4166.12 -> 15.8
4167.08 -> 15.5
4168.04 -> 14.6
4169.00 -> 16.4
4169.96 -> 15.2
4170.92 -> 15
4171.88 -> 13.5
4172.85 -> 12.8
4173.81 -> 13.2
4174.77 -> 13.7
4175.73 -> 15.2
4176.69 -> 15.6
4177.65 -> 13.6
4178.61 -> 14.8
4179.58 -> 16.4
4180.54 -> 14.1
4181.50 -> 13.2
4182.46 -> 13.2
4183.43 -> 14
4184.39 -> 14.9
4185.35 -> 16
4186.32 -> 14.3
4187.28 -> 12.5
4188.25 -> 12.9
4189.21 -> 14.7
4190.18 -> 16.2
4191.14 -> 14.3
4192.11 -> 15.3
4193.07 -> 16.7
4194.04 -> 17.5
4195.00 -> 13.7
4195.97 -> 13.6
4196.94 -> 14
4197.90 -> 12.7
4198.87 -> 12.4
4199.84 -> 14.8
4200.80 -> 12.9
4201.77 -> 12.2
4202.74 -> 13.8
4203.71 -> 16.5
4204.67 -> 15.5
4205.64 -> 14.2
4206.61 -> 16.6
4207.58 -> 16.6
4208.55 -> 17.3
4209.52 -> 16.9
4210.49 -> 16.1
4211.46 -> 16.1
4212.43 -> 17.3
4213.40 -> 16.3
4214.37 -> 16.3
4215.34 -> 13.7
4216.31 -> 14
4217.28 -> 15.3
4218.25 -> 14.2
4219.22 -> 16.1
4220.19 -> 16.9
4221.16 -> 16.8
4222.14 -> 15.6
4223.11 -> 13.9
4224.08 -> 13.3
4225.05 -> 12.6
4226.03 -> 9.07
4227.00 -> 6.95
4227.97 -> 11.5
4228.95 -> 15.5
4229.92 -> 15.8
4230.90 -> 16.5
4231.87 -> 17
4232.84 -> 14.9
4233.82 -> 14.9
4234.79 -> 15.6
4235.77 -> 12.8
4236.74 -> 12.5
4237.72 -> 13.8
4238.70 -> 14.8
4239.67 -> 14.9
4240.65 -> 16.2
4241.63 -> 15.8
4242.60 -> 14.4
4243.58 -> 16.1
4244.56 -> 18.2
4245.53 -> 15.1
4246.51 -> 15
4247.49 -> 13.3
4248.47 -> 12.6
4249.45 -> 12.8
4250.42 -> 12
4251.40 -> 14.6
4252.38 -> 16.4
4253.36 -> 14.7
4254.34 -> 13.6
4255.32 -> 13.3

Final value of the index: 1.18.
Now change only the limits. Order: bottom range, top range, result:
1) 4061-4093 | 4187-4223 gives 1.11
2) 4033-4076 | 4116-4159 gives 1.13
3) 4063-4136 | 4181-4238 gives 1.05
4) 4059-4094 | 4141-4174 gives 1.06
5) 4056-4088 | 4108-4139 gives 1.13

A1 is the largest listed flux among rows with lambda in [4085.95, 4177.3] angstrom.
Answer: 18.5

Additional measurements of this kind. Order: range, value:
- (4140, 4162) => 17.5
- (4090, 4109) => 17.1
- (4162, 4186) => 16.8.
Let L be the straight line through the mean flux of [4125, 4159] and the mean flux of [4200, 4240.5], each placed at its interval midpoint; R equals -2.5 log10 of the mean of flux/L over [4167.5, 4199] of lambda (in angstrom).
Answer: 0.02 mag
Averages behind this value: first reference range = 14.9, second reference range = 14.7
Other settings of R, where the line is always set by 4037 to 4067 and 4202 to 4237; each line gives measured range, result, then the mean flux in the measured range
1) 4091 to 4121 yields -0.05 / 14.8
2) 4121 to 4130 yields -0.11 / 15.8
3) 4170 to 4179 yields 0.03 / 14.2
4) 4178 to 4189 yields 0.03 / 14.2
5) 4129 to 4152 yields -0.05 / 15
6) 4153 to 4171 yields -0.05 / 15.2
